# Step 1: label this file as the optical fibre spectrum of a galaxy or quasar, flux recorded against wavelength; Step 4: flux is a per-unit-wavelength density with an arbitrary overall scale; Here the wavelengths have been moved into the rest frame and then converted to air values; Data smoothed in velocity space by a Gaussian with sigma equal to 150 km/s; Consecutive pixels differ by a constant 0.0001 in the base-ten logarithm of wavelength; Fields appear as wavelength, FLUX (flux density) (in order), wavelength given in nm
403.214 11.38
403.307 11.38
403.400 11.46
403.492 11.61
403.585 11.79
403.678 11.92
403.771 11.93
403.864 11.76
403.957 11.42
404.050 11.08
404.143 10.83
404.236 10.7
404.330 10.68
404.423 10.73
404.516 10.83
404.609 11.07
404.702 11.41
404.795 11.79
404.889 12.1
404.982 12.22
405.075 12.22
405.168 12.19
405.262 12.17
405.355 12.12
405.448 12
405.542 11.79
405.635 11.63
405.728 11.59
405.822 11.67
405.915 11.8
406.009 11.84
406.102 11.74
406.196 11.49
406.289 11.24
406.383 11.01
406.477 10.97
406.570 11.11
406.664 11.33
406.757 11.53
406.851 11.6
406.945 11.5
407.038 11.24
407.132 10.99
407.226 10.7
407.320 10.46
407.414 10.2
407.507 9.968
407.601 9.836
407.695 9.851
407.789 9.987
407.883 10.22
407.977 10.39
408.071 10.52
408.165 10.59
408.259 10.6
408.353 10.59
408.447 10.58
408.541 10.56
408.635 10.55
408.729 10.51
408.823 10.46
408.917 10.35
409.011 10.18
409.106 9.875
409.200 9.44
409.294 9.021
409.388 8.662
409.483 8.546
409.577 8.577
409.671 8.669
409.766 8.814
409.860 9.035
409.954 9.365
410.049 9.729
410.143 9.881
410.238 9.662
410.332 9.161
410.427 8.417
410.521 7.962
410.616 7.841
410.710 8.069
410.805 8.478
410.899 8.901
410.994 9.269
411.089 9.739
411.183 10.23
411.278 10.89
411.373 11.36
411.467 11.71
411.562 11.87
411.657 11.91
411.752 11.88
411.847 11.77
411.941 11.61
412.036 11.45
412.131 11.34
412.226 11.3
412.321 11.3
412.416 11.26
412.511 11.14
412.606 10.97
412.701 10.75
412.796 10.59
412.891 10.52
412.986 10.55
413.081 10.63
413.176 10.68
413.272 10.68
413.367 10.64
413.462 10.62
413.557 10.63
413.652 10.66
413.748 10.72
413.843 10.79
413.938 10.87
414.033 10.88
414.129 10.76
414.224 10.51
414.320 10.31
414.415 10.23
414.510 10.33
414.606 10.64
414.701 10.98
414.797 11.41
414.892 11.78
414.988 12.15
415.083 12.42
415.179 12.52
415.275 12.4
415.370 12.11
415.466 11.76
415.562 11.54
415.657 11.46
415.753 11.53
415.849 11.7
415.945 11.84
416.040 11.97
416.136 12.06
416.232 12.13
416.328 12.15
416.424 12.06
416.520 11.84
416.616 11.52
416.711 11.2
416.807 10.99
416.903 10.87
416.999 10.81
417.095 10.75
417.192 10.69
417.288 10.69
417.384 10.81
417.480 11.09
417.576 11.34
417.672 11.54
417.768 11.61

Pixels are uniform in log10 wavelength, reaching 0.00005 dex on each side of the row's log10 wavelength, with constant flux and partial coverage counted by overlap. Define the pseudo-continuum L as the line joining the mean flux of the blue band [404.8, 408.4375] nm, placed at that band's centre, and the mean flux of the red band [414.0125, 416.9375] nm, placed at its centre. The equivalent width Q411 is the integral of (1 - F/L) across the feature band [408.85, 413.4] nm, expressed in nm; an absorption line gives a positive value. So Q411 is 0.50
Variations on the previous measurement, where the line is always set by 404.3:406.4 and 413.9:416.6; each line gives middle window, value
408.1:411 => 0.54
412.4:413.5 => 0.08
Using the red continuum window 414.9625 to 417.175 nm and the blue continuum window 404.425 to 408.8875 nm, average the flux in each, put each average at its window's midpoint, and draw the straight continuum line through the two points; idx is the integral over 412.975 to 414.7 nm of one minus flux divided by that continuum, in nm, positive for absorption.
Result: 0.14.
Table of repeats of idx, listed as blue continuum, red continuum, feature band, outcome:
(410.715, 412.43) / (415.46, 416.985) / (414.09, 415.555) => 0.01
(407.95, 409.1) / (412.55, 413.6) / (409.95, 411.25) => 0.18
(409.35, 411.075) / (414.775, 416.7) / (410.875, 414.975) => -0.23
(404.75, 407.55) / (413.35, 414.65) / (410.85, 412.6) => -0.03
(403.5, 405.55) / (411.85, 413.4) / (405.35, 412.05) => 0.53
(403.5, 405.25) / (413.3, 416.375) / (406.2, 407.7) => 0.07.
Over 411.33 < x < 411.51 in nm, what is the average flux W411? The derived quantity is 11.6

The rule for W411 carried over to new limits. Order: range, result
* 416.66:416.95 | 11.1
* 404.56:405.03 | 11.7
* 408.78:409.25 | 10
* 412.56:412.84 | 10.8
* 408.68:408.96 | 10.5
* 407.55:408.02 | 10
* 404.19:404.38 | 10.6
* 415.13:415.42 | 12.3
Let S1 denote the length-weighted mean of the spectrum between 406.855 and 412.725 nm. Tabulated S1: 10.2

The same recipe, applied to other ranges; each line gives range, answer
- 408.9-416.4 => 10.6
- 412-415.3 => 11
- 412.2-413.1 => 10.9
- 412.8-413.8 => 10.6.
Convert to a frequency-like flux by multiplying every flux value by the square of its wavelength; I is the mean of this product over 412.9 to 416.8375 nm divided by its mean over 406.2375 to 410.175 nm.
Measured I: 1.1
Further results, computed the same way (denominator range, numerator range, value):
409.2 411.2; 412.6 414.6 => 1.21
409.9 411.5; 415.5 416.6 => 1.29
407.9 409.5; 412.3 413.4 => 1.09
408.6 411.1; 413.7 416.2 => 1.27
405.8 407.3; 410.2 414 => 0.95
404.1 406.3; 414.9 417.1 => 1.07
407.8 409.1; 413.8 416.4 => 1.13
